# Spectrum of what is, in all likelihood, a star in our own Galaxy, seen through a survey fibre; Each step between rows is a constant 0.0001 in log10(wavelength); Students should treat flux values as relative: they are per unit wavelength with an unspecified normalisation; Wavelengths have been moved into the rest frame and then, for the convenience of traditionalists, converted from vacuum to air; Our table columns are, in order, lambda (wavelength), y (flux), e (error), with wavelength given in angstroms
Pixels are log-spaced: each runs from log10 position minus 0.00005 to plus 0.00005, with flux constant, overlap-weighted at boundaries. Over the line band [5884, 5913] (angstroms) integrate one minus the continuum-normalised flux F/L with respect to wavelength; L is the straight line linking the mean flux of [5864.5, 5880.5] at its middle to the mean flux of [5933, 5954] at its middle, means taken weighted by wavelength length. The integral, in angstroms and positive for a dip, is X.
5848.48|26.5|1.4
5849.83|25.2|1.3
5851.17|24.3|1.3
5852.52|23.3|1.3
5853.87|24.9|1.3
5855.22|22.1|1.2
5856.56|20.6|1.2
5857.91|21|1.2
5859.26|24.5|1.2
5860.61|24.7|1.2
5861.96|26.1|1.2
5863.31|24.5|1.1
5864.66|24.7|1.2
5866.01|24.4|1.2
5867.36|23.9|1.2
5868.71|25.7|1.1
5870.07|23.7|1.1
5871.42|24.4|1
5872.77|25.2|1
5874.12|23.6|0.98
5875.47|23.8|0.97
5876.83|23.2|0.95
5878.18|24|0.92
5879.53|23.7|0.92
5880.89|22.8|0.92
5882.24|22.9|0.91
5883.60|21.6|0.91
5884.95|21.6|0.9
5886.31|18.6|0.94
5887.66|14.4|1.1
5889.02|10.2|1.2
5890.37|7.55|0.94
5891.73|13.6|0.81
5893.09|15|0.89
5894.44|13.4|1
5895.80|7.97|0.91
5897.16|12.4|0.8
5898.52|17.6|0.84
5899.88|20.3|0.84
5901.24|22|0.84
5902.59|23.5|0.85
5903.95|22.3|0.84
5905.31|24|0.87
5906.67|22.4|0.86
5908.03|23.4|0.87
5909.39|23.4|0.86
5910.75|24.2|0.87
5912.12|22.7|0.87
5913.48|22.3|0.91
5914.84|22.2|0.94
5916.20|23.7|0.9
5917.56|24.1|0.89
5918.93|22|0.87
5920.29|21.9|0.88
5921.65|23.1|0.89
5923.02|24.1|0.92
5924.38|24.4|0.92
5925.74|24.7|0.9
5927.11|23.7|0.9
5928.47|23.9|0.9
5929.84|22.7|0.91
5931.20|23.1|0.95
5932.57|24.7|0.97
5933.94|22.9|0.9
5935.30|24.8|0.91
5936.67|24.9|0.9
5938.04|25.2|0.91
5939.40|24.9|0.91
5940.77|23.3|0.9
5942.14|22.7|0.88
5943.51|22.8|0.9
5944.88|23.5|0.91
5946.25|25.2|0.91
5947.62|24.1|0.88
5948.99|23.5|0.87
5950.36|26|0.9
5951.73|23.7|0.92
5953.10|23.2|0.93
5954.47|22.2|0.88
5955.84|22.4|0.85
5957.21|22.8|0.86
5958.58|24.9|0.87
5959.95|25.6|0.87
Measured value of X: 7.1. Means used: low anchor 24.1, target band 18.2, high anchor 24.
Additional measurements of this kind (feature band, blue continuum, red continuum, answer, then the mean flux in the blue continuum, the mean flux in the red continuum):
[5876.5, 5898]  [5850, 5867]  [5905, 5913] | 6.0 angstroms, 23.8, 23.3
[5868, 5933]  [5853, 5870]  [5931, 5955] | 7.5 angstroms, 23.9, 23.9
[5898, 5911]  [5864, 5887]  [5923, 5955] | 0.7 angstroms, 23.4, 23.9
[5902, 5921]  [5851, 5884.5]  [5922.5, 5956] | 0.7 angstroms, 23.7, 23.9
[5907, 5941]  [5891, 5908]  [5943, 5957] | -4.7 angstroms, 18.1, 23.6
